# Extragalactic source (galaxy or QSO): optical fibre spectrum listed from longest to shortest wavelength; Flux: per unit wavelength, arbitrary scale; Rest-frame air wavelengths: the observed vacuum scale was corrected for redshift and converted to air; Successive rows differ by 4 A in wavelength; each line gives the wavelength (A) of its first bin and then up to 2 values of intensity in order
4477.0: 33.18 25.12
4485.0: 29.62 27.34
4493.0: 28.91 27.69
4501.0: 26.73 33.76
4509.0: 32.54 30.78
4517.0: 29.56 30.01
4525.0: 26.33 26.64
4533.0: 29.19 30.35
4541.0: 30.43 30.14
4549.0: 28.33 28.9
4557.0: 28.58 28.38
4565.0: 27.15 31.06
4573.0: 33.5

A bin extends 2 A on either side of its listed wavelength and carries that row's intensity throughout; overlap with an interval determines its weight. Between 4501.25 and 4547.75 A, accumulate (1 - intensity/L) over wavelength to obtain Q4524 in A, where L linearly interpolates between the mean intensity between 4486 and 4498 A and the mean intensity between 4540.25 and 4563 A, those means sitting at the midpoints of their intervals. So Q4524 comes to -1.9 A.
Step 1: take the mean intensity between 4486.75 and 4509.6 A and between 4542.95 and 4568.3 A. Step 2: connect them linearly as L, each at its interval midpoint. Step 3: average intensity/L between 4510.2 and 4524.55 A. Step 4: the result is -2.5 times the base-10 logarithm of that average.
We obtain -0.03 mag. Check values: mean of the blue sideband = 29.3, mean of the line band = 29.8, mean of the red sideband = 28.7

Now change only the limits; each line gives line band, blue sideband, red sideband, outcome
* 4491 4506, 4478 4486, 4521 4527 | -0.048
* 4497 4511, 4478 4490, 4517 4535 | -0.093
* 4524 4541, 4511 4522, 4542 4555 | 0.043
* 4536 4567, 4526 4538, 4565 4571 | 0.005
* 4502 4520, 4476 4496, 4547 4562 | -0.099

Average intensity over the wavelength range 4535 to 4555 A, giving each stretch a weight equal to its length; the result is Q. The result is 29.6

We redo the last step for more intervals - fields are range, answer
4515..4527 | 28.6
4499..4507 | 30.2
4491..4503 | 27.8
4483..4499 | 28.4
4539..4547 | 30.3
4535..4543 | 30.4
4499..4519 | 30.7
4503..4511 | 33.1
